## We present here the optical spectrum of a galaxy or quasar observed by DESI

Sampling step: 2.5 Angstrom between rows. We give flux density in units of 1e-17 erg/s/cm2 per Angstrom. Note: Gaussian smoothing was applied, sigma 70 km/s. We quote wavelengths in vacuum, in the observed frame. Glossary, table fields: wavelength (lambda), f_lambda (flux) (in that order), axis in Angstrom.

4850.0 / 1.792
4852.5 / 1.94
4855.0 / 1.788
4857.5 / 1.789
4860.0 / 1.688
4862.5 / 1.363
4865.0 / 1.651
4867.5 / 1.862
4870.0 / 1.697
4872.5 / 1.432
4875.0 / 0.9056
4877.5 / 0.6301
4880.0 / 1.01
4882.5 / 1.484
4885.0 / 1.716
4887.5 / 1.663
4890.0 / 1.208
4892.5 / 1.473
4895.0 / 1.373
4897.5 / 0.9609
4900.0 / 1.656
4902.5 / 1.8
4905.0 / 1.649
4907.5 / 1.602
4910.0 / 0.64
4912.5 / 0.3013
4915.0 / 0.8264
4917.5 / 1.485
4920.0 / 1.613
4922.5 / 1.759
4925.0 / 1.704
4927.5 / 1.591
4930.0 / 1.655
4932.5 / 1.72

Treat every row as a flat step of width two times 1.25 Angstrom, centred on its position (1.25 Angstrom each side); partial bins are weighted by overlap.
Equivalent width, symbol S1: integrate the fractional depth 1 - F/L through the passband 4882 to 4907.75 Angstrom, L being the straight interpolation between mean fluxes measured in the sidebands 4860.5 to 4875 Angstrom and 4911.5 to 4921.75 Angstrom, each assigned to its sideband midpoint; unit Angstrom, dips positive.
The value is -4.1 Angstrom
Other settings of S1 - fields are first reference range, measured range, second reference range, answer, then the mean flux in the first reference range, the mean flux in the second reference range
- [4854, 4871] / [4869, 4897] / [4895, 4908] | 4.95 Angstrom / 1.69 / 1.51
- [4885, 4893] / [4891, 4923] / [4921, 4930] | 5.50 Angstrom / 1.49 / 1.68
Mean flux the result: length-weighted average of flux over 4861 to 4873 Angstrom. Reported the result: 1.61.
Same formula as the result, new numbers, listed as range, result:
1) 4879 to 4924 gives 1.35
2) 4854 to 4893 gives 1.46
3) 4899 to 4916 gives 1.21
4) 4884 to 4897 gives 1.45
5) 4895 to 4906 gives 1.5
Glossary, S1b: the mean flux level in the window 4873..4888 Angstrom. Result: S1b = 1.22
